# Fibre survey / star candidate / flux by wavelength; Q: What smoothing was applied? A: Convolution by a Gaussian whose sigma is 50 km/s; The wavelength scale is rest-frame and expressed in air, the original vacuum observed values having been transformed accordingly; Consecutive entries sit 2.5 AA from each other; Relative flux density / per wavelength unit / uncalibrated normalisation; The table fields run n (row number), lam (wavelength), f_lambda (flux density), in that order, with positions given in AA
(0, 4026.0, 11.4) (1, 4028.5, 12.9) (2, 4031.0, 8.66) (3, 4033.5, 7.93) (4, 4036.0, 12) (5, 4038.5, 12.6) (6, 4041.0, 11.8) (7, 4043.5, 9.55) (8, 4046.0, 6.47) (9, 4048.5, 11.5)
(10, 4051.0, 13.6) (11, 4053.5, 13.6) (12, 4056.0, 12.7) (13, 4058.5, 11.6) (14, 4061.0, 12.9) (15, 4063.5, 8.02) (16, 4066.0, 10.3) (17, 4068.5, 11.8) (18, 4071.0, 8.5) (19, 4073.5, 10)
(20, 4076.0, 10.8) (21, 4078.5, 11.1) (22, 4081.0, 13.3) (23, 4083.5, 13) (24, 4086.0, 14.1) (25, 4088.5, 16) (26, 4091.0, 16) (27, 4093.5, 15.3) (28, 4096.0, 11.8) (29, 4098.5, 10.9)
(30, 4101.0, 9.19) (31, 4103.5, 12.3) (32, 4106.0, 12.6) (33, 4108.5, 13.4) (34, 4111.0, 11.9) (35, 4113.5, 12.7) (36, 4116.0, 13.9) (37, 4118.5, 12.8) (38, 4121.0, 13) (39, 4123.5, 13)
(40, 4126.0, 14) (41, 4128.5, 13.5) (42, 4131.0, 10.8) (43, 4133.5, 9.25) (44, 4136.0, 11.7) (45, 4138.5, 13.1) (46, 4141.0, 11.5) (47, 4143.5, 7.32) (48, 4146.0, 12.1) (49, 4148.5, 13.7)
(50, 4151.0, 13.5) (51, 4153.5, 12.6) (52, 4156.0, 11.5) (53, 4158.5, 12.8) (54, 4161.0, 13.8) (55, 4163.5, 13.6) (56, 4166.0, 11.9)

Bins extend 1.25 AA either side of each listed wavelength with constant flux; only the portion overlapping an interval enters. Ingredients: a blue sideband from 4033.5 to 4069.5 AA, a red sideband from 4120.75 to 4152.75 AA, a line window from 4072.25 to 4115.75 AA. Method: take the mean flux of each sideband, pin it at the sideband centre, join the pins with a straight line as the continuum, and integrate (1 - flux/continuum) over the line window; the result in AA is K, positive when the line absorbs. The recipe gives -3.9 AA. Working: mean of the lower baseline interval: 11.2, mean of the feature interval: 12.6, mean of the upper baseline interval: 12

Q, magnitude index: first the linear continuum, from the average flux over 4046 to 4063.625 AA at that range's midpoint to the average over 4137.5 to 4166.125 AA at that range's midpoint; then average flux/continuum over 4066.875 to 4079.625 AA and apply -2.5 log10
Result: 0.146 mag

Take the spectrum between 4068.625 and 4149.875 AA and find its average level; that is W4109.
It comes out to 12.3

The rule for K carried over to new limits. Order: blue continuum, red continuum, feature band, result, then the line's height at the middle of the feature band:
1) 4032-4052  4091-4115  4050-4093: -2.71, 11.5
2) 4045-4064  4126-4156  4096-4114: -0.21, 11.7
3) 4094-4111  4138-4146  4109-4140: -3.59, 11.2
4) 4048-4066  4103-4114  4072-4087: 0.30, 12.2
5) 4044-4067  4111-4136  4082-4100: -2.99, 11.8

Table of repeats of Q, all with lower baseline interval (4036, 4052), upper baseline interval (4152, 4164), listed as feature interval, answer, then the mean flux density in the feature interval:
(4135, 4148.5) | 0.11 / 11.4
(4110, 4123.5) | -0.06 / 12.9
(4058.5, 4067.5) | 0.07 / 10.6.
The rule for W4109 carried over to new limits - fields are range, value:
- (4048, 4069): 11.8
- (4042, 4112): 11.9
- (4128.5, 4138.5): 11.3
